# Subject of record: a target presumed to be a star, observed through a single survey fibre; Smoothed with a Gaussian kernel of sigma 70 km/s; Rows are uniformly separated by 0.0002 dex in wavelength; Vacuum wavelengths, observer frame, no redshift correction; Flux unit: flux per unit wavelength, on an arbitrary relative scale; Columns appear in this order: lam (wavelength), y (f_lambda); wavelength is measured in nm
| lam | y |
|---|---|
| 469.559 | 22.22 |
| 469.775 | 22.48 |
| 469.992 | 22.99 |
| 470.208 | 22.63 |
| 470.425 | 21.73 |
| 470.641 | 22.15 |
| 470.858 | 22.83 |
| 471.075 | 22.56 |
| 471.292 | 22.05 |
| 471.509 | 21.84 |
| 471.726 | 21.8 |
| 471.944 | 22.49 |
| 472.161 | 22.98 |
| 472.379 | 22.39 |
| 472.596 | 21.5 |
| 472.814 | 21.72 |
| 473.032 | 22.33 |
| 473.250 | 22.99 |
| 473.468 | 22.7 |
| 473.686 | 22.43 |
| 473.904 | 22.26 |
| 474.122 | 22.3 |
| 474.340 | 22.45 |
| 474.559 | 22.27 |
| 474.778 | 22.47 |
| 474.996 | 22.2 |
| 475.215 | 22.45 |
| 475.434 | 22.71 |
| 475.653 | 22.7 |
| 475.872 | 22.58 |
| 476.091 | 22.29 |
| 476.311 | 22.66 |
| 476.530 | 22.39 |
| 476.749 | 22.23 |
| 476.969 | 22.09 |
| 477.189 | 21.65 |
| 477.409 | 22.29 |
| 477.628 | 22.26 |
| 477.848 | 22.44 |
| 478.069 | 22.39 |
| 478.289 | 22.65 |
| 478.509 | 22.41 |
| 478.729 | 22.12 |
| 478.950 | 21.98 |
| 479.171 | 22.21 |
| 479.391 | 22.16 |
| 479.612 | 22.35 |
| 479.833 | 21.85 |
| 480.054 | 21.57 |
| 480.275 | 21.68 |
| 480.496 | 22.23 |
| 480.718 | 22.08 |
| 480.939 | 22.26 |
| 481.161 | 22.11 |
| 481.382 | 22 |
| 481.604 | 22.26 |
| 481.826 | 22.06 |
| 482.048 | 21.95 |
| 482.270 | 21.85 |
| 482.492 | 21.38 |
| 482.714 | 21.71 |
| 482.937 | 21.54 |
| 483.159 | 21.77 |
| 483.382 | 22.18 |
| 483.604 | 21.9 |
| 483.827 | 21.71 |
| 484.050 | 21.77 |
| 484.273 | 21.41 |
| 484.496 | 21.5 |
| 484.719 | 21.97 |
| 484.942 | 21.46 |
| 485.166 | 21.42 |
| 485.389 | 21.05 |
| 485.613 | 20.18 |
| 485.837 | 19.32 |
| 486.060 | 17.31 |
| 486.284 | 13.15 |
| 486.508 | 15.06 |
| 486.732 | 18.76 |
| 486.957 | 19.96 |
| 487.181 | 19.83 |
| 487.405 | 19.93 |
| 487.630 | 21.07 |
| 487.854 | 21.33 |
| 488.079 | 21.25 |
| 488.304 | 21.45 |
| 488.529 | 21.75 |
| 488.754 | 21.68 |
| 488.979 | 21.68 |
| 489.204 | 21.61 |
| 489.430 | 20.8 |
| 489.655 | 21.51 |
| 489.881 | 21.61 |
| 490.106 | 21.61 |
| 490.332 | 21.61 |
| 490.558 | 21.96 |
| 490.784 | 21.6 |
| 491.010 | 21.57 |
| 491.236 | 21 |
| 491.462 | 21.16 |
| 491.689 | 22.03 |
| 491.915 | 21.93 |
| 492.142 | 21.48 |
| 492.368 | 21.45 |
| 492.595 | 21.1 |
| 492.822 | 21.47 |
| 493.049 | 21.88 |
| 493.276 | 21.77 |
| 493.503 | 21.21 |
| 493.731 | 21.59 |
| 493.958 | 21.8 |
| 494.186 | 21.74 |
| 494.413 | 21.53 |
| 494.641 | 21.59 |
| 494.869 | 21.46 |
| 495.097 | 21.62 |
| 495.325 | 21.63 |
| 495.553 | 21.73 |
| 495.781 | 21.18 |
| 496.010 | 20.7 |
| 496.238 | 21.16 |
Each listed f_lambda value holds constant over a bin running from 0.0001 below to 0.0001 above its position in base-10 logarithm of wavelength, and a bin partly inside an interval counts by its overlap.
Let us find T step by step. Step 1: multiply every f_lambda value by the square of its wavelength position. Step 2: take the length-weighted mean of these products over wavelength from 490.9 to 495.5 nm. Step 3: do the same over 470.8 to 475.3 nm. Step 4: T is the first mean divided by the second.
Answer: 1.05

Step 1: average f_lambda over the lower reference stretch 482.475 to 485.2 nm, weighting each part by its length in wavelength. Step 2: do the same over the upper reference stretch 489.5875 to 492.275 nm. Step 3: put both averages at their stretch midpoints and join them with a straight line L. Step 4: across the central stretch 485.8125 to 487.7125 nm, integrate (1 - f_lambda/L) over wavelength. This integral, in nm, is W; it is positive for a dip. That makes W 0.305 nm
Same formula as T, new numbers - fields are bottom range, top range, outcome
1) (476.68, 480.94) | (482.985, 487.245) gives 0.93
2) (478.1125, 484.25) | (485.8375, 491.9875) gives 0.96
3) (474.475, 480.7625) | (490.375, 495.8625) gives 1.03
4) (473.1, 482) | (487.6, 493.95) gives 1.02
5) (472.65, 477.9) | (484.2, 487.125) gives 0.91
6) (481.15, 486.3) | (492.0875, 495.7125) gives 1.06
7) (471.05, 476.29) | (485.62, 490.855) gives 0.96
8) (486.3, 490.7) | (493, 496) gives 1.07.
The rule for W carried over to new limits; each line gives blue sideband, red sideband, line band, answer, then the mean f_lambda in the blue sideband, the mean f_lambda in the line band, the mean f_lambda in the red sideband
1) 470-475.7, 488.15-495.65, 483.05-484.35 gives 0.01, 22.4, 21.8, 21.6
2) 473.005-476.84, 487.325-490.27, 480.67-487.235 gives 0.30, 22.5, 20.8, 21.3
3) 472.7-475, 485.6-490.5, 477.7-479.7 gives -0.06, 22.4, 22.3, 20.1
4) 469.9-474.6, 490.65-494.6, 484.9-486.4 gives 0.19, 22.3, 19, 21.6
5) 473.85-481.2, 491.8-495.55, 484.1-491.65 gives 0.43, 22.3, 20.6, 21.6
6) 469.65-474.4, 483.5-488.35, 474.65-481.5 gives -0.28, 22.3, 22.2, 20.1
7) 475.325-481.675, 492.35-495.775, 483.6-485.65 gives 0.05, 22.2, 21.5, 21.6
